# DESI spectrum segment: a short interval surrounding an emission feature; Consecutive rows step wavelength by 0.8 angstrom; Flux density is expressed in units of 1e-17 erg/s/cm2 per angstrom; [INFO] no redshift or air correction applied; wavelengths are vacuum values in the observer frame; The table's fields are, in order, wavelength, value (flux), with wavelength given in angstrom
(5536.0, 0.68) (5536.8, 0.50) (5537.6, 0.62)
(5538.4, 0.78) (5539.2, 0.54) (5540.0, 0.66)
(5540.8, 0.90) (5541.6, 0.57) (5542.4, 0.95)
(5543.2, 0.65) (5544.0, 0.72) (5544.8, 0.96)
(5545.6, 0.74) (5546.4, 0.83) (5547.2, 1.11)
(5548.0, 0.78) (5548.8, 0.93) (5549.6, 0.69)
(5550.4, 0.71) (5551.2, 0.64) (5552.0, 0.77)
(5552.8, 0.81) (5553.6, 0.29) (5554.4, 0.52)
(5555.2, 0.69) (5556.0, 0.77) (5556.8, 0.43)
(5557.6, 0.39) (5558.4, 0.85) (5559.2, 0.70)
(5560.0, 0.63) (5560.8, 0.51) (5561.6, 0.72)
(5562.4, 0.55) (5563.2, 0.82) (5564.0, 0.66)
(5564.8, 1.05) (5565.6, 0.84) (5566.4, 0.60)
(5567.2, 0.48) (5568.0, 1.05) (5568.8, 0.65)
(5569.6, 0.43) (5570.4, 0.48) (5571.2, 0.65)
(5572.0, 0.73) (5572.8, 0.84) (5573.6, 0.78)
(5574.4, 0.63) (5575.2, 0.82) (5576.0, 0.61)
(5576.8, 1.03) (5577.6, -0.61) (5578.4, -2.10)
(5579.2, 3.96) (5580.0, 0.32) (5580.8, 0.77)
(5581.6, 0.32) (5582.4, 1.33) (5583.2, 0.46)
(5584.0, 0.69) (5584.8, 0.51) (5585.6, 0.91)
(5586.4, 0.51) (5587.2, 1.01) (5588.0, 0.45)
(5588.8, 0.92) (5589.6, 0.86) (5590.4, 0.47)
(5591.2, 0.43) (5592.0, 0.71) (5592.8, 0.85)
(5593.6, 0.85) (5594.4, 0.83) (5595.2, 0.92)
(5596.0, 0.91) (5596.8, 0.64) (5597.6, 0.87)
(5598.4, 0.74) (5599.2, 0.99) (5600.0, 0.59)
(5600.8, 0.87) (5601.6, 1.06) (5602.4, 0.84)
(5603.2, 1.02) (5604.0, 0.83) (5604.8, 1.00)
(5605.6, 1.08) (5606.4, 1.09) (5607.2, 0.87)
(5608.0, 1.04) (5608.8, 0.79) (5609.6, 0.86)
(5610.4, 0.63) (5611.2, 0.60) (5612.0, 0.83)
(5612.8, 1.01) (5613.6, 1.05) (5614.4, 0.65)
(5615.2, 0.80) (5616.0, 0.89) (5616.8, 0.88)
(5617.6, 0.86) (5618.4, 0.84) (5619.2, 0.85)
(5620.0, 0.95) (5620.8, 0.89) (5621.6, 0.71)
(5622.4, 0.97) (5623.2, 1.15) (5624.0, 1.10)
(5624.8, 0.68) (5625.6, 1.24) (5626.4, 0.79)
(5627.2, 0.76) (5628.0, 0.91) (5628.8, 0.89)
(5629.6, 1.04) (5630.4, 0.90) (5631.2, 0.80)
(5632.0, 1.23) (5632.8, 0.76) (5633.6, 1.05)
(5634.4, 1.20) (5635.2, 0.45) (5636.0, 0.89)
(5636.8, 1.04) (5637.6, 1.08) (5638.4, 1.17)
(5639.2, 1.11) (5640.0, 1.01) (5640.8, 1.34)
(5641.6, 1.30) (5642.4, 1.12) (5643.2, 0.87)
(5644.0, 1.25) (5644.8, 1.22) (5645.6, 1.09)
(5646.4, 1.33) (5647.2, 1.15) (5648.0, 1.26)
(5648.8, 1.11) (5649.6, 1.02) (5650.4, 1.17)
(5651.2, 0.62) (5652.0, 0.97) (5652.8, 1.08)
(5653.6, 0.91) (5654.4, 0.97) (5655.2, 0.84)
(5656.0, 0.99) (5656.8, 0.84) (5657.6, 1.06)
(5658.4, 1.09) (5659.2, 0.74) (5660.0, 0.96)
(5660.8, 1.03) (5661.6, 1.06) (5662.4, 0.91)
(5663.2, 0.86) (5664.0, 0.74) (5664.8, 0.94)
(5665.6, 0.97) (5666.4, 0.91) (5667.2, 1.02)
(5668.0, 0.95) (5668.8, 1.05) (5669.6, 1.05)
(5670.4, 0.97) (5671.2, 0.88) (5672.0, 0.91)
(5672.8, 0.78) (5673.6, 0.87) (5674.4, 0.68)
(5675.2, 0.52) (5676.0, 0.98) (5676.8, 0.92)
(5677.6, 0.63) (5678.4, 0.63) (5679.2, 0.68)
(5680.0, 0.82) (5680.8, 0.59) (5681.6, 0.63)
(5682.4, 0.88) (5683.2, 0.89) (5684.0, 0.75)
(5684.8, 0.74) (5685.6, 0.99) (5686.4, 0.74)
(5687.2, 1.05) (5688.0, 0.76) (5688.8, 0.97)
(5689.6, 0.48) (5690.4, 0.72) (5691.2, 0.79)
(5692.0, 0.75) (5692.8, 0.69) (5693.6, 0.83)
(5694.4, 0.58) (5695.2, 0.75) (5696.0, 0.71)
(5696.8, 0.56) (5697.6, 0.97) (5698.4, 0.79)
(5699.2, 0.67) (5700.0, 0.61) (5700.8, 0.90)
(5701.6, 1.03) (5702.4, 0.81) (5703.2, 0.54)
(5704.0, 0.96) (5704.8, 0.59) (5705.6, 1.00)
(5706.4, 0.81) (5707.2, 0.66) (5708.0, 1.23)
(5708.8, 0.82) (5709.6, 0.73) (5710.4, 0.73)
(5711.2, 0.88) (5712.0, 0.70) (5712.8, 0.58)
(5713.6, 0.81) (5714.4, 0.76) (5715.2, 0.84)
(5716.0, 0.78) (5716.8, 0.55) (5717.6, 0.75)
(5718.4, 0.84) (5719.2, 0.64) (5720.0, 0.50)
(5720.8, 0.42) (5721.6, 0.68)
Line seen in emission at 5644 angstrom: C III] 1909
